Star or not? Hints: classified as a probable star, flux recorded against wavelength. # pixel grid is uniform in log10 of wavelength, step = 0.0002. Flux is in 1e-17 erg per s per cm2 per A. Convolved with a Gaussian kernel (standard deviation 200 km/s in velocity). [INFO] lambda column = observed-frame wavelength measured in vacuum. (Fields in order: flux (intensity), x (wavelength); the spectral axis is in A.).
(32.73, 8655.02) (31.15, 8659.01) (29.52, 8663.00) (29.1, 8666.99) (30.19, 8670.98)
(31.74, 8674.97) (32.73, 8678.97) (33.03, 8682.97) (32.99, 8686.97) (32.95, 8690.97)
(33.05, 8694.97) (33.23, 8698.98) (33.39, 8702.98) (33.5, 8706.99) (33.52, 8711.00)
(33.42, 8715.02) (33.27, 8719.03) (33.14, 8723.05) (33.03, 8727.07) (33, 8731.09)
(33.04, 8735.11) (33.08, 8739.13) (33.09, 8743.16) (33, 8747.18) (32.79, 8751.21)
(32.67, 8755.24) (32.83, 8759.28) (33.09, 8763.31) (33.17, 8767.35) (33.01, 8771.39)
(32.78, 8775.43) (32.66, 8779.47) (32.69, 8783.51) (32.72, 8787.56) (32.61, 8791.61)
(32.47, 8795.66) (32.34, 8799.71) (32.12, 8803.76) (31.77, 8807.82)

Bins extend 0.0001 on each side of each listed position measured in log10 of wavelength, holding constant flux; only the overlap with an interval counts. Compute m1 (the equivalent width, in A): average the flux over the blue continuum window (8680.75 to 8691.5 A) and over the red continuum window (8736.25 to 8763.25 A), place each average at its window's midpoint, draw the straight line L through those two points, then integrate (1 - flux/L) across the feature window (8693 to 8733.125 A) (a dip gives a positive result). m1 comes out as -0.4 A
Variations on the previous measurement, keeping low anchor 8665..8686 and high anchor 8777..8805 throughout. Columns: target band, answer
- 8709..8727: -0.83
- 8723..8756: -0.97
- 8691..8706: -0.73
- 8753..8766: -0.26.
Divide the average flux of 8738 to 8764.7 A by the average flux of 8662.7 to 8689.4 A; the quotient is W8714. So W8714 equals 1.0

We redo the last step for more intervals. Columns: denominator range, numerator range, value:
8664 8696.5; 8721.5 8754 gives 1.04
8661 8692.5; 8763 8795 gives 1.04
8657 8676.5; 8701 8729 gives 1.10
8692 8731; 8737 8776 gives 0.99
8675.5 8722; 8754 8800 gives 0.99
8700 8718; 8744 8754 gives 0.98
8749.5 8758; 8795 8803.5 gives 0.99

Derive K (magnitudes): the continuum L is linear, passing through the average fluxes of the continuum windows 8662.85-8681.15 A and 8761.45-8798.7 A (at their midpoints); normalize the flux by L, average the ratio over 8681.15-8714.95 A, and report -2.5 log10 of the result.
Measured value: -0.065 mag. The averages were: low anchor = 30.8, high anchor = 32.8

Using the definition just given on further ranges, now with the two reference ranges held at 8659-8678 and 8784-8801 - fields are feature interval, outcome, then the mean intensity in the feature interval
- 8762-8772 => -0.033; 33.1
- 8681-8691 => -0.079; 33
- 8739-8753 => -0.042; 33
